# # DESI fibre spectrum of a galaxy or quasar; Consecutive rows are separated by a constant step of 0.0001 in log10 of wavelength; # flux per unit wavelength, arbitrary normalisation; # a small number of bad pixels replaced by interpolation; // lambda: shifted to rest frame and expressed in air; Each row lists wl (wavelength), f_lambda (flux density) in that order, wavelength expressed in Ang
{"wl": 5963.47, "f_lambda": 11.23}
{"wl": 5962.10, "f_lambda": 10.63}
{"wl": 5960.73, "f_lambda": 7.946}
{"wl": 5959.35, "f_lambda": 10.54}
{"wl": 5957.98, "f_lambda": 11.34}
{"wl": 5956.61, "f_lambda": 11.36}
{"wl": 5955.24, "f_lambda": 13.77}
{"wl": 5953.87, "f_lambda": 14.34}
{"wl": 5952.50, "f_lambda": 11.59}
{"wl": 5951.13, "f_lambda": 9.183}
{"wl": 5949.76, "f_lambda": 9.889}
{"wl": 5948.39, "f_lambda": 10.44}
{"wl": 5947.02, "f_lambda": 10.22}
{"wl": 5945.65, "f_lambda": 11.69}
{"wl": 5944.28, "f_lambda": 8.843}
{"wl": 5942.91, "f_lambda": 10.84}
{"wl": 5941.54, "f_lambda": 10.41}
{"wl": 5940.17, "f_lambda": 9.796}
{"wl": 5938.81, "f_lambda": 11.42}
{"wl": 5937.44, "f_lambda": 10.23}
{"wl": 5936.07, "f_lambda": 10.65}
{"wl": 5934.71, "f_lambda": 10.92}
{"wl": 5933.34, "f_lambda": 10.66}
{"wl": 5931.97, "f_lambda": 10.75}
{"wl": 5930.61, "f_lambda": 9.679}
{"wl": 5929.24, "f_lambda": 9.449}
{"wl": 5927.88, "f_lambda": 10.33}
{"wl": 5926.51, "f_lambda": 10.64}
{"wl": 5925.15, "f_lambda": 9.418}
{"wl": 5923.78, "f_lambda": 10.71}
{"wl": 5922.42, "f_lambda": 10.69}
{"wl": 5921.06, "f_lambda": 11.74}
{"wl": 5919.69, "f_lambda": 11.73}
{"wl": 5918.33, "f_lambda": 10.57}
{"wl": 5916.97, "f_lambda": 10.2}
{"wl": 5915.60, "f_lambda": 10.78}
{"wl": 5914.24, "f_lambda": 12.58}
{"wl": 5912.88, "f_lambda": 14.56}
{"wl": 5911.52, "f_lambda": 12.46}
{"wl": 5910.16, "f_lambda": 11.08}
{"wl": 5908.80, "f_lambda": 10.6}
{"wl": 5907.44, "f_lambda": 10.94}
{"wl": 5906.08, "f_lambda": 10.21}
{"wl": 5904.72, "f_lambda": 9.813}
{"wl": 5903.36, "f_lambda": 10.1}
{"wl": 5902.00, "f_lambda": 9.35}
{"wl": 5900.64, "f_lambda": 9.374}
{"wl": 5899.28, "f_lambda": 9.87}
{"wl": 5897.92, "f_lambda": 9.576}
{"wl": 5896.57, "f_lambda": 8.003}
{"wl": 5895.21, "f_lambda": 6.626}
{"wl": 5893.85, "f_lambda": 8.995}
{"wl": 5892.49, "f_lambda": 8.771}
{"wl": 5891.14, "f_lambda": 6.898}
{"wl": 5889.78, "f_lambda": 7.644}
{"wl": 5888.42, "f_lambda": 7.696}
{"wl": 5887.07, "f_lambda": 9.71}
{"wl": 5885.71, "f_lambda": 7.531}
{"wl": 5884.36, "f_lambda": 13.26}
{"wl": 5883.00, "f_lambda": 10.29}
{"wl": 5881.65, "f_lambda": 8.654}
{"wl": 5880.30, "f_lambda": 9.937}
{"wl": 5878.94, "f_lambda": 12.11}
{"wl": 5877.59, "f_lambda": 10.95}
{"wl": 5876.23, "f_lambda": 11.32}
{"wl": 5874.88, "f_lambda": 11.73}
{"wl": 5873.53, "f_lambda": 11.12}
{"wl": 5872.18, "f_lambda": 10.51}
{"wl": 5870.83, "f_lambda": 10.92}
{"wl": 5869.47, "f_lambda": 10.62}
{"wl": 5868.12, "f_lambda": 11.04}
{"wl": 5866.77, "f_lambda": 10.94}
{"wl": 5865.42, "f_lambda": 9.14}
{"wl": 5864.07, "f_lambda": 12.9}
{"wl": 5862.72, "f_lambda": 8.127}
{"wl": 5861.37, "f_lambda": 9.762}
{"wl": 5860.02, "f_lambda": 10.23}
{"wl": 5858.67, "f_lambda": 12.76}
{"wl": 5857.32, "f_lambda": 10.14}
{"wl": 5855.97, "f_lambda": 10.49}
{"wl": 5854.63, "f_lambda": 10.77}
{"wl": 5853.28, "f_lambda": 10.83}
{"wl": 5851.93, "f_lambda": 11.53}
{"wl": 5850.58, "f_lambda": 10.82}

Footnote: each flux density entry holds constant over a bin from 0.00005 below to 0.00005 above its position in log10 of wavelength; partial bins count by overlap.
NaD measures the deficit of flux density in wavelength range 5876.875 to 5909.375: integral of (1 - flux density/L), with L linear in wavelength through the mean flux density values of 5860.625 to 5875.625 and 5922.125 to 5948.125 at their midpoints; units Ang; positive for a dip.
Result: 3.3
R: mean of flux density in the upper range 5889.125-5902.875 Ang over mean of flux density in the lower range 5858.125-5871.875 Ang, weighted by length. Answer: 0.8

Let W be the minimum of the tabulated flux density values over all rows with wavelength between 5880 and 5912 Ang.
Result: 6.626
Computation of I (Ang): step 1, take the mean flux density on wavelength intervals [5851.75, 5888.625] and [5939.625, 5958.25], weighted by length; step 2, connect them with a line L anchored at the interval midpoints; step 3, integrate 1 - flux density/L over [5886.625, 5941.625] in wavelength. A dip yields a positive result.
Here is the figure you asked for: 3.4 Ang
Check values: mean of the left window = 10.6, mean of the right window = 11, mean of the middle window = 10.1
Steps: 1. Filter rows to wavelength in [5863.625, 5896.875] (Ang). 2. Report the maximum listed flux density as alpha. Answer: 13.26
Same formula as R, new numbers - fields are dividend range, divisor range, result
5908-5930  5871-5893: 1.12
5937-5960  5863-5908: 1.11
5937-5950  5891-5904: 1.18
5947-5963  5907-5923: 0.95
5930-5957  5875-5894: 1.12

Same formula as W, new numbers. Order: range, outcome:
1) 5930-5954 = 8.843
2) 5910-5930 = 9.418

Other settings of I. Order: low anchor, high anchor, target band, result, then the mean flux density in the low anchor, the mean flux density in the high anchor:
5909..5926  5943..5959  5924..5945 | 1.8 Ang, 11.3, 11.1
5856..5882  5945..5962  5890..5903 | 2.6 Ang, 10.7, 11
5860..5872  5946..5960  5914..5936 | 0.7 Ang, 10.4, 11.3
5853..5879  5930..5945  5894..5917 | 0.5 Ang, 10.8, 10.4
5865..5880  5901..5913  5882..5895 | 2.4 Ang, 10.9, 10.8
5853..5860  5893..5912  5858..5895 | 1.2 Ang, 10.9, 9.75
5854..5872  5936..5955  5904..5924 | -1.0 Ang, 10.6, 10.8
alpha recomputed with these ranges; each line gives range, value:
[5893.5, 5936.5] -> 14.56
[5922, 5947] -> 11.69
